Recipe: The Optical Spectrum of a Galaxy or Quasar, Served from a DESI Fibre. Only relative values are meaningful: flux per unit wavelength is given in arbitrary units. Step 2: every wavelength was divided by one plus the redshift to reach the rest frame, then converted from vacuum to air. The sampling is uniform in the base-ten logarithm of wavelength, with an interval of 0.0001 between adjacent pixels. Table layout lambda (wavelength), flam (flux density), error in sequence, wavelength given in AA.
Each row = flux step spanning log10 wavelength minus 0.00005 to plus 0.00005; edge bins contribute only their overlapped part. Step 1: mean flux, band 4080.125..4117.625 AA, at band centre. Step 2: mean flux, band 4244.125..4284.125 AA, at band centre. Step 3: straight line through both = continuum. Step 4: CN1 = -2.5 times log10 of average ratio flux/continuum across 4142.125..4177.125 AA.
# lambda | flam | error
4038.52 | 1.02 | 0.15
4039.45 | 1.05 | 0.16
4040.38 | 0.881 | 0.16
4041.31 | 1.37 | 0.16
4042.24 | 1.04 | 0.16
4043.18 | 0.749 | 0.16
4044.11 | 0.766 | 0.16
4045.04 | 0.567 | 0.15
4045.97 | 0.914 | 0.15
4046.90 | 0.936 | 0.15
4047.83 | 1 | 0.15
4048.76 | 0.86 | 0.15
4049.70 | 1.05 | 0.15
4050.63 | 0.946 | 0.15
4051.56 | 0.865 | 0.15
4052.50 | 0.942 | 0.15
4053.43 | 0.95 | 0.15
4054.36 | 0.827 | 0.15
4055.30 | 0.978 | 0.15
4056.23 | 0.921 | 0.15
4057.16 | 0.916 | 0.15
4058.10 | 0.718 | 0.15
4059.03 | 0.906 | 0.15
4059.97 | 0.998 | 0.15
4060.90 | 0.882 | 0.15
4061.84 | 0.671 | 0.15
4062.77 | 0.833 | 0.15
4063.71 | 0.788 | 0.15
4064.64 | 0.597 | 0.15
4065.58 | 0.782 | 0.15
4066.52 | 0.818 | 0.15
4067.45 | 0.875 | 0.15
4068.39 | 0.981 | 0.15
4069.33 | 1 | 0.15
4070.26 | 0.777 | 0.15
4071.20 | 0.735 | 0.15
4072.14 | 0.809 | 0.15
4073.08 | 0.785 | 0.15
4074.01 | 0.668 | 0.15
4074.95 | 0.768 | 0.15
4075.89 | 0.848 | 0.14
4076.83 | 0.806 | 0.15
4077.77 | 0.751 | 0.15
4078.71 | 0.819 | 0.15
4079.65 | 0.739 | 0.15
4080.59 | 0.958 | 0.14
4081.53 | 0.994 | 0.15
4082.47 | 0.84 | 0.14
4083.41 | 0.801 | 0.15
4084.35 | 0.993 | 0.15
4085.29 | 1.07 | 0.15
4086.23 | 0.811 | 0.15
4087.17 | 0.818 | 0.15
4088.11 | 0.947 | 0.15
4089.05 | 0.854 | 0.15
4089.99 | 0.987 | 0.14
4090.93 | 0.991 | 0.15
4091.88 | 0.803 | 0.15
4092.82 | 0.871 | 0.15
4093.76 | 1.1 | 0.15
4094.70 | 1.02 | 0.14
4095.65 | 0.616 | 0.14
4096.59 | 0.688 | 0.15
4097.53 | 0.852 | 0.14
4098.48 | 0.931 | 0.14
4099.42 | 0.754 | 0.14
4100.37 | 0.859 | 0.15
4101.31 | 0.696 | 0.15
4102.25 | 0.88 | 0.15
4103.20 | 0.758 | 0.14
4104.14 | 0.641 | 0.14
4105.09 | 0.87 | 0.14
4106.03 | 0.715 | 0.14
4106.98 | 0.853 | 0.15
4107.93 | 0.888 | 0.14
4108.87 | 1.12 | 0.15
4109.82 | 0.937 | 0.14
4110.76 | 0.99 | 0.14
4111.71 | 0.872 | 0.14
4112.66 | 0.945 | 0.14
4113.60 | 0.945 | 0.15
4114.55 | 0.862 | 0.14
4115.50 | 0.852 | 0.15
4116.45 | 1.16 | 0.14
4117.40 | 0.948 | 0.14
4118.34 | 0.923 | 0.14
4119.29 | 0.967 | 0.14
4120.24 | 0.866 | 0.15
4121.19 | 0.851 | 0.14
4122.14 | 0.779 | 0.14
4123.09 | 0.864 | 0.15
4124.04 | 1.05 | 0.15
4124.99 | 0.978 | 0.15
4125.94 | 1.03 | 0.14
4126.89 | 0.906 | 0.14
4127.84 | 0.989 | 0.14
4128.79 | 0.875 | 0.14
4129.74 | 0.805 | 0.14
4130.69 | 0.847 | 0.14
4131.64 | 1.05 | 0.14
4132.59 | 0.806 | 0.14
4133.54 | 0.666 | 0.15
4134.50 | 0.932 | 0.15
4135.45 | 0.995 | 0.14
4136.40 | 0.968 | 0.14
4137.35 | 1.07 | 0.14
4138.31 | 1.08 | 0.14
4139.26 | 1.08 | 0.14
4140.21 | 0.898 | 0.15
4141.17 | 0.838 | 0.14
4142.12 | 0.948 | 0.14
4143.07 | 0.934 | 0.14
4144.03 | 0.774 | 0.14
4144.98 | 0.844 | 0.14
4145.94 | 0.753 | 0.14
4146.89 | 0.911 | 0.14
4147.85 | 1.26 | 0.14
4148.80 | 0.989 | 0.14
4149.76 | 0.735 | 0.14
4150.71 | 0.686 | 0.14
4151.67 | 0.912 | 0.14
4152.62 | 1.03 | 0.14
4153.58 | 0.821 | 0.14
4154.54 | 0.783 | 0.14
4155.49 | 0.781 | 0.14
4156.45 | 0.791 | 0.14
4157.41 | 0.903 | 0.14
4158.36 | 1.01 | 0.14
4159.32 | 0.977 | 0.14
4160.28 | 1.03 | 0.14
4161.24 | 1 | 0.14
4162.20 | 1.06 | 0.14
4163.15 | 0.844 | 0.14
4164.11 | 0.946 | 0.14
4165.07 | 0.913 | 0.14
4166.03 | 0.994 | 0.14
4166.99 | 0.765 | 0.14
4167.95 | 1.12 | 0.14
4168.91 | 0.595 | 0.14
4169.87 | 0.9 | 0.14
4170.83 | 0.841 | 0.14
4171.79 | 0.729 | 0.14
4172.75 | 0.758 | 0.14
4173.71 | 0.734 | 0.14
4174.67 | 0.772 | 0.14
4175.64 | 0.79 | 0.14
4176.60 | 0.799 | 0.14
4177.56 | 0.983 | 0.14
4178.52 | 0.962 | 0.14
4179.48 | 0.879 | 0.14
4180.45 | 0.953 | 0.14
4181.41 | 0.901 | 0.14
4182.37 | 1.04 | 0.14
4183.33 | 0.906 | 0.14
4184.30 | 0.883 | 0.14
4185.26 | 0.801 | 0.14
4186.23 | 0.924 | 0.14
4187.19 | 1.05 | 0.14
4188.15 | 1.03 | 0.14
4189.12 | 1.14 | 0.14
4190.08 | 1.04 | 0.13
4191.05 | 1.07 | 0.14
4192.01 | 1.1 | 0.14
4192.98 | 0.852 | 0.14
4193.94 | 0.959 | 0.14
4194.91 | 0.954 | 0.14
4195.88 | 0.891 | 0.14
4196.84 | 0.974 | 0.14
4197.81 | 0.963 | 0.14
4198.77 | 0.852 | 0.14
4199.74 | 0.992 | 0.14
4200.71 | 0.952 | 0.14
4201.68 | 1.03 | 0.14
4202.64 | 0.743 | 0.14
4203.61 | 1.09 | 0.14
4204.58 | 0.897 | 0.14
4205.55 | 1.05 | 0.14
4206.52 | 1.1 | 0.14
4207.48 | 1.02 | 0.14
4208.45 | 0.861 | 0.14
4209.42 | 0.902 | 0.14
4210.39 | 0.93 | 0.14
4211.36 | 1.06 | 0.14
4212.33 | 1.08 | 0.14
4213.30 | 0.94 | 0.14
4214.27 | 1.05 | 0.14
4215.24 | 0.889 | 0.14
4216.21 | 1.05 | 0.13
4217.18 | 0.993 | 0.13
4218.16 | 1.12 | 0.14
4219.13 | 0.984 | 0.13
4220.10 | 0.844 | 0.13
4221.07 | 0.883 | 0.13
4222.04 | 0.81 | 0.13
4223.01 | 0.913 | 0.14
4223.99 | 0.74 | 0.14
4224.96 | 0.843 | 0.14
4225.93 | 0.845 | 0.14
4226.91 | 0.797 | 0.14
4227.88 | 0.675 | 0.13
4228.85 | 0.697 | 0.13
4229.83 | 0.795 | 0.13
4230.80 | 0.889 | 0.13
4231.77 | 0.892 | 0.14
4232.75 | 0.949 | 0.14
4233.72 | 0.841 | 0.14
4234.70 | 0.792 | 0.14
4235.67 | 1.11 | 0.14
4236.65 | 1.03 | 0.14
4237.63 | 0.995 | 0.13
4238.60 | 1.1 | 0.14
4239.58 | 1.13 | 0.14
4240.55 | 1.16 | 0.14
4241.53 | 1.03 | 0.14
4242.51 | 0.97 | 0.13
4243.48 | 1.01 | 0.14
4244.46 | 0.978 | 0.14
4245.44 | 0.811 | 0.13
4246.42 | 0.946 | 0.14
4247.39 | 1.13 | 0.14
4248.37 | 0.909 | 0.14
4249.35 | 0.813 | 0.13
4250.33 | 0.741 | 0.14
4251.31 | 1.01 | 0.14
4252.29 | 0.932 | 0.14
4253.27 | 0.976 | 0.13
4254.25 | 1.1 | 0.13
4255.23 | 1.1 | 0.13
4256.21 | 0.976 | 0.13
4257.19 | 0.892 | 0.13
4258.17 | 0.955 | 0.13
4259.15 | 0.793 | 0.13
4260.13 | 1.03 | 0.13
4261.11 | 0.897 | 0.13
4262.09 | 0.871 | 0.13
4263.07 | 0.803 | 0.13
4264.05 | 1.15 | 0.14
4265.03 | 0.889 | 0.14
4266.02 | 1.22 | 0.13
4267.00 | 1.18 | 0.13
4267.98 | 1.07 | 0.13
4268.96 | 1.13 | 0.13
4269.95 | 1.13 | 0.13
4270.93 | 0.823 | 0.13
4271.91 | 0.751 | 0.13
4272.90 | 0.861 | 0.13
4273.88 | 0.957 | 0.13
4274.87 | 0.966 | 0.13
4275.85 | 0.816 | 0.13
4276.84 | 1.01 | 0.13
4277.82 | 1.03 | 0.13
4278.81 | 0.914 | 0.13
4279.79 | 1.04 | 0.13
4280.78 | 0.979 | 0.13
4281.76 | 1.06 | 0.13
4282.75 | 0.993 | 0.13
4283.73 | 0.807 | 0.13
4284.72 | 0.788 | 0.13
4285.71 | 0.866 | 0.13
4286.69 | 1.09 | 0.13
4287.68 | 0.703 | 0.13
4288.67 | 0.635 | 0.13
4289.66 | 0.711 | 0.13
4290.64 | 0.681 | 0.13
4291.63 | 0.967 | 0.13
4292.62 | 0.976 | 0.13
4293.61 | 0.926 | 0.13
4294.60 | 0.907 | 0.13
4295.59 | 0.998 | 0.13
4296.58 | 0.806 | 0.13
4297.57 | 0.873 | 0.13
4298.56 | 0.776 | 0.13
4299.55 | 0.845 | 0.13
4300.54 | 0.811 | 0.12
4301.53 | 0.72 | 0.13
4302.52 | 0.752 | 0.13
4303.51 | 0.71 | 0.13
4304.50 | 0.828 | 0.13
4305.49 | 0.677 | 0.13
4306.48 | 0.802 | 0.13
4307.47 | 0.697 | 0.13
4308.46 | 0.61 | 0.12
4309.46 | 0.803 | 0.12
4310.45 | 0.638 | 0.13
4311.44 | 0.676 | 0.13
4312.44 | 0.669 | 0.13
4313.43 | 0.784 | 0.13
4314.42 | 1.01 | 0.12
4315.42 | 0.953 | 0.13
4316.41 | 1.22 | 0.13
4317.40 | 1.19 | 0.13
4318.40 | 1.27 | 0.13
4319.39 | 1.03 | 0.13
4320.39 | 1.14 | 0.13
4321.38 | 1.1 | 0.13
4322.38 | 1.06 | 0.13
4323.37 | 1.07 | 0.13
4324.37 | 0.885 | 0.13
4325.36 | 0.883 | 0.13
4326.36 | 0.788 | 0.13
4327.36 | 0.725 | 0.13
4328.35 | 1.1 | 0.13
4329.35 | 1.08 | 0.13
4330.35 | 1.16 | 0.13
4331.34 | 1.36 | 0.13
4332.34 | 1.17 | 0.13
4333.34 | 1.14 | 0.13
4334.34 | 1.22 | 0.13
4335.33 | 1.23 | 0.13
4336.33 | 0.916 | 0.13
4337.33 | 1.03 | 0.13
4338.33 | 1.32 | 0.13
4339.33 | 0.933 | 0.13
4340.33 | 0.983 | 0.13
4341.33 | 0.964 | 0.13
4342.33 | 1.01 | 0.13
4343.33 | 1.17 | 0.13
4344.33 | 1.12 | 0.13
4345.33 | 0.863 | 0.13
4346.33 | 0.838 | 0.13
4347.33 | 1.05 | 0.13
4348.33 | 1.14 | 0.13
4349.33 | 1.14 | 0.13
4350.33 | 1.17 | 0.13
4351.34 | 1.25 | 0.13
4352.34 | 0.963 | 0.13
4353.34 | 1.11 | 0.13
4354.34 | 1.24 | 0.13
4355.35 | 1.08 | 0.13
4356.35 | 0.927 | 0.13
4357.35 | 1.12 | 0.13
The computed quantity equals 0.05 mag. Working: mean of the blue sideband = 0.887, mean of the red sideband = 0.962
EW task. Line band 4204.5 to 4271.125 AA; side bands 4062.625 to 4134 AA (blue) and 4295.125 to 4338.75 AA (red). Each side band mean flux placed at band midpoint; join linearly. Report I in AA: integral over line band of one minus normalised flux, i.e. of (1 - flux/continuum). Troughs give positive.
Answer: -2.9 AA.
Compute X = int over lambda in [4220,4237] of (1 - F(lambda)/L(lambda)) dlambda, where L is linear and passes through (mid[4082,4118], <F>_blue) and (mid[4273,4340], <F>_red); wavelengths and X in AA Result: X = 1.1 AA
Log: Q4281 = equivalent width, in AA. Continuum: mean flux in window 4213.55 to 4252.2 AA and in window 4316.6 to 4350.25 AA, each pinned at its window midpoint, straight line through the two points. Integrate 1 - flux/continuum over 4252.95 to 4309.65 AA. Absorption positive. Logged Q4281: 5.3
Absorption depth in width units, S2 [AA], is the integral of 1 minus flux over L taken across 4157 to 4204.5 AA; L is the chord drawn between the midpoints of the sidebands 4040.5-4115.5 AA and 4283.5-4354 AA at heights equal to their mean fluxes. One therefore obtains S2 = -1.3 AA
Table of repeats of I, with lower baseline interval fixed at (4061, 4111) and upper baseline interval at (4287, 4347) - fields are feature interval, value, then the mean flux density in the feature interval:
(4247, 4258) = -0.63 AA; 0.959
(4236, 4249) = -1.58 AA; 1.01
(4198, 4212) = -1.17 AA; 0.964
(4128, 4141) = -0.98 AA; 0.928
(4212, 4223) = -0.85 AA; 0.964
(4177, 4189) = -0.90 AA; 0.948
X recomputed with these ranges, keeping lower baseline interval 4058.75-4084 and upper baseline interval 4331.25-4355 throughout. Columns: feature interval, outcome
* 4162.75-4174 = 0.9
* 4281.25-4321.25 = 7.2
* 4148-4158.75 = 0.4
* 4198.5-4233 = 1.6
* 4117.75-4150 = -1.3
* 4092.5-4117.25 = -0.5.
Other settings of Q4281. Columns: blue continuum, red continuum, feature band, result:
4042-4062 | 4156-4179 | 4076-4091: 0.0 AA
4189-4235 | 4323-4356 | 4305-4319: 2.4 AA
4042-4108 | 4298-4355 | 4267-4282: -0.3 AA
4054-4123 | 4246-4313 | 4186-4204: -2.1 AA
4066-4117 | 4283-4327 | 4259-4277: -2.1 AA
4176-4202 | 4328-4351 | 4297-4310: 3.7 AA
